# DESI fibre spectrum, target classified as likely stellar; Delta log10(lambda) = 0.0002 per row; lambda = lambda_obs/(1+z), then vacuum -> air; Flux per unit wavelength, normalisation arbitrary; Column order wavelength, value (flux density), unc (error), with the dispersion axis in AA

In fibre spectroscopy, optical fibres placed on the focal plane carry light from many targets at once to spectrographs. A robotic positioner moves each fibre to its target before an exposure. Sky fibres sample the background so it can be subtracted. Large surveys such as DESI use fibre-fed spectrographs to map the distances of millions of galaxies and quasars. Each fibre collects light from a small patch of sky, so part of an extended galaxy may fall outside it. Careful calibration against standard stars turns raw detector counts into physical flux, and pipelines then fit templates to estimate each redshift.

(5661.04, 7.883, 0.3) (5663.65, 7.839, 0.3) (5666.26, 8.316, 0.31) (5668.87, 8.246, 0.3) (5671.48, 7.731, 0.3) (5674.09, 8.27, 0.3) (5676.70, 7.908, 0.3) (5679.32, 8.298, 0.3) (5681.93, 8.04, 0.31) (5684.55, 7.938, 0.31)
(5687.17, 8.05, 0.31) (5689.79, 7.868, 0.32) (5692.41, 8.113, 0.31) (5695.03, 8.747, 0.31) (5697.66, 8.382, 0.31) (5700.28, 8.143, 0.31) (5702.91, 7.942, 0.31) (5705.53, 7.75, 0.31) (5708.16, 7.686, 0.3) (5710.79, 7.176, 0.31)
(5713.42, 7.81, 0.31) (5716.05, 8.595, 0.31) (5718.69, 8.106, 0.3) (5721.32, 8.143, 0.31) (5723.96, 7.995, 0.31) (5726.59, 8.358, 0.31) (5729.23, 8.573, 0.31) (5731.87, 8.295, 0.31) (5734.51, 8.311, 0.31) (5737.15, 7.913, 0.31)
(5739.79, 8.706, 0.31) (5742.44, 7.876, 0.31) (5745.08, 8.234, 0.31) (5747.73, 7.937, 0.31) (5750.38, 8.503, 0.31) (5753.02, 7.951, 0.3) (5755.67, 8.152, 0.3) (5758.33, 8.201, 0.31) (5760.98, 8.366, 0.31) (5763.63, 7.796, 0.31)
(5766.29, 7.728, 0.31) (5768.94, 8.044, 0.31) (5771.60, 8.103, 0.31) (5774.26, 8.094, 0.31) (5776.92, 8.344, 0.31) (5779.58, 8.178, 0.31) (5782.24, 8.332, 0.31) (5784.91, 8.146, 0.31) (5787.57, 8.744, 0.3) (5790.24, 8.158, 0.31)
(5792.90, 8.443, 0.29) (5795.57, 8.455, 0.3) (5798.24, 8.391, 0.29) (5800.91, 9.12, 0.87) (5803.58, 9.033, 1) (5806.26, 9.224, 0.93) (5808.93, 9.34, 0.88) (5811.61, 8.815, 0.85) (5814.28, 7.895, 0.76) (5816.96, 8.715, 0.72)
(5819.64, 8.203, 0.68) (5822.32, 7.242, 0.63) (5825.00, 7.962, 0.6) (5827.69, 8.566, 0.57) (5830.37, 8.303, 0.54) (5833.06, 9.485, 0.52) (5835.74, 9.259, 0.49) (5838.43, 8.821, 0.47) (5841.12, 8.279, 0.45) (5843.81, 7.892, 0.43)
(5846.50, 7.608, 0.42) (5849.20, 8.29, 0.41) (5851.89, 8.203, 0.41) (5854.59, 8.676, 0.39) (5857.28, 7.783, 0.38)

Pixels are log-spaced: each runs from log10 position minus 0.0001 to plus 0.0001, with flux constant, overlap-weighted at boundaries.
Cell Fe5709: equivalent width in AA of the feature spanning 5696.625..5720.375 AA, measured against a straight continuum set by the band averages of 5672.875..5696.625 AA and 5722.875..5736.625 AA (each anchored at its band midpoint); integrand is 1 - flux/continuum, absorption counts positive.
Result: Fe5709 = 0.77 AA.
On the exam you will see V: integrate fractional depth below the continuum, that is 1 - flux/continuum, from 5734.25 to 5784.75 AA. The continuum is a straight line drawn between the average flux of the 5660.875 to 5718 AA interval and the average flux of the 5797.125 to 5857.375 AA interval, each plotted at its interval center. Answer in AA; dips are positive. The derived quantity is 0.8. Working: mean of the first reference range 8.04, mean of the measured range 8.14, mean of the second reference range 8.5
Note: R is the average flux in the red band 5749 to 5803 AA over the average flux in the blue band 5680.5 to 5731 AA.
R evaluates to 1.02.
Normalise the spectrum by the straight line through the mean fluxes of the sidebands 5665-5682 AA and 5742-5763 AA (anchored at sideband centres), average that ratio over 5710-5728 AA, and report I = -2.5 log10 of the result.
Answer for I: 0.01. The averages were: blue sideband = 8.12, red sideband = 8.15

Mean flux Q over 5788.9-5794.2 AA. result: 8.3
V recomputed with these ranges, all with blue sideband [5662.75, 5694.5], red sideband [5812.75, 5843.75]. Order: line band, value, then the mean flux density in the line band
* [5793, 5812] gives -1.2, 8.88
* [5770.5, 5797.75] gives 0.0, 8.3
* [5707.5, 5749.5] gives 0.3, 8.12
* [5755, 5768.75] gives 0.4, 8.04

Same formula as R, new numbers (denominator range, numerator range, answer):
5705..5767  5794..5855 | 1.05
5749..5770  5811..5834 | 1.03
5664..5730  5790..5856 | 1.05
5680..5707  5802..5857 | 1.05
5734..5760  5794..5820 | 1.07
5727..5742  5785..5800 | 1.01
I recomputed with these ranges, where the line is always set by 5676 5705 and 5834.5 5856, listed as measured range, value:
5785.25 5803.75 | -0.04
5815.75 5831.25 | 0.02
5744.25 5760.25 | 0.01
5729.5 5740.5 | -0.02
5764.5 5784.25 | 0.02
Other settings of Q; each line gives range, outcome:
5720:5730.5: 8.27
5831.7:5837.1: 9.37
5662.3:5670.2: 8.13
